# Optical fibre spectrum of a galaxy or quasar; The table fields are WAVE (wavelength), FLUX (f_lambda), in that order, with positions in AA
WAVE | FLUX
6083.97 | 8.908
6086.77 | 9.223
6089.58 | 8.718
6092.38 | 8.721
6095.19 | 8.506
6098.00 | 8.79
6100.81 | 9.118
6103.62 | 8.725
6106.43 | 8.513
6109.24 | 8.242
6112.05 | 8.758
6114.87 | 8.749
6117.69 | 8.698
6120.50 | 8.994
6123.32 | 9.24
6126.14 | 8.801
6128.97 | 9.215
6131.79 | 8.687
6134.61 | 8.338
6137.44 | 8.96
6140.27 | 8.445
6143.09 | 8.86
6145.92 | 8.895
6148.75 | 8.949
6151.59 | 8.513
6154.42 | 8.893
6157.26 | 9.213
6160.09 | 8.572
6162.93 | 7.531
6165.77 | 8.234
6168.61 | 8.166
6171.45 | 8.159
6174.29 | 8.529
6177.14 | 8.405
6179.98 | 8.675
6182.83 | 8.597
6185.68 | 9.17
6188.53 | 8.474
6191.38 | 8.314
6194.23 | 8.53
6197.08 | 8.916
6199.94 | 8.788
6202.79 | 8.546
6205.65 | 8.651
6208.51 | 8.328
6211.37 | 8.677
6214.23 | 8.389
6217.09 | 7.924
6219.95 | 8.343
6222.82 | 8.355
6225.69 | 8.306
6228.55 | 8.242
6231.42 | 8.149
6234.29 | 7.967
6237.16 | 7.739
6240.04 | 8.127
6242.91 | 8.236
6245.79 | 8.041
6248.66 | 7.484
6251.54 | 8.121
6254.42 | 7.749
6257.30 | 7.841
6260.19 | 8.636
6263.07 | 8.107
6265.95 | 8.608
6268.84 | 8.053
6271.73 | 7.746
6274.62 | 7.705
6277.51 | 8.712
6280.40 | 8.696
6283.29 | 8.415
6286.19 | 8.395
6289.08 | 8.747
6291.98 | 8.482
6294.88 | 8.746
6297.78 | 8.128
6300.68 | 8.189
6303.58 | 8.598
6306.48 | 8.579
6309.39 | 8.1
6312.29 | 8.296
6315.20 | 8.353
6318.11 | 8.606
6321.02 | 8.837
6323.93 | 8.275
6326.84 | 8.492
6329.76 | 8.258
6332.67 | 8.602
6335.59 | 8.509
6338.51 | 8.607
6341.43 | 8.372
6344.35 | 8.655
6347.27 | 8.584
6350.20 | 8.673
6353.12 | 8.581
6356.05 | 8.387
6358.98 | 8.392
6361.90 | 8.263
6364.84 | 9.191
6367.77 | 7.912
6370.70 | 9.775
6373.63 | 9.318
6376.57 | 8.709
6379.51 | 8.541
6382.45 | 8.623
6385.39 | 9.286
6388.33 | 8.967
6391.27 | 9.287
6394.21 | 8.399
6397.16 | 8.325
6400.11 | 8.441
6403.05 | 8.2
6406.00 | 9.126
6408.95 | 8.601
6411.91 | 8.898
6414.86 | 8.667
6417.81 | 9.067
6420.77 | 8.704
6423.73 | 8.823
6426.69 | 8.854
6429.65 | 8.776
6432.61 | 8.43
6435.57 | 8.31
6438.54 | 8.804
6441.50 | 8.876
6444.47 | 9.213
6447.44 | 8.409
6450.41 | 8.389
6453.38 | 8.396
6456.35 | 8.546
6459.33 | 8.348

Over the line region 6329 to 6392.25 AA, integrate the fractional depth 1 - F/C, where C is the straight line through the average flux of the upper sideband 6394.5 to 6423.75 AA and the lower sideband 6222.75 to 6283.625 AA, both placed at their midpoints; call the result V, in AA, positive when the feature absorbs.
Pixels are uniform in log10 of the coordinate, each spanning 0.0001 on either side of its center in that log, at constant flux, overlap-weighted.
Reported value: -1.5 AA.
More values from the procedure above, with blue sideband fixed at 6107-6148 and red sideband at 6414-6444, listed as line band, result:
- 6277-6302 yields 0.76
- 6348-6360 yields 0.33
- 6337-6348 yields 0.26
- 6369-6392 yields -0.76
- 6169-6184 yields 0.55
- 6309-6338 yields 1.02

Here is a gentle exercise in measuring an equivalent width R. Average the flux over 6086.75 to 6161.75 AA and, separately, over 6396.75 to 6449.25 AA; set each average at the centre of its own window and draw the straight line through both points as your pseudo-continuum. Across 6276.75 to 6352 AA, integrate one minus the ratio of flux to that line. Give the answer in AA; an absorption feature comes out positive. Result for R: 2.0 AA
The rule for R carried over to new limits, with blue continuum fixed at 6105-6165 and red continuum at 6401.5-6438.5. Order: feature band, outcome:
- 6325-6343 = 0.49 AA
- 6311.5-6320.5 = 0.25 AA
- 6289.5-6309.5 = 0.62 AA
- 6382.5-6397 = -0.30 AA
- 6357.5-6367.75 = 0.23 AA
